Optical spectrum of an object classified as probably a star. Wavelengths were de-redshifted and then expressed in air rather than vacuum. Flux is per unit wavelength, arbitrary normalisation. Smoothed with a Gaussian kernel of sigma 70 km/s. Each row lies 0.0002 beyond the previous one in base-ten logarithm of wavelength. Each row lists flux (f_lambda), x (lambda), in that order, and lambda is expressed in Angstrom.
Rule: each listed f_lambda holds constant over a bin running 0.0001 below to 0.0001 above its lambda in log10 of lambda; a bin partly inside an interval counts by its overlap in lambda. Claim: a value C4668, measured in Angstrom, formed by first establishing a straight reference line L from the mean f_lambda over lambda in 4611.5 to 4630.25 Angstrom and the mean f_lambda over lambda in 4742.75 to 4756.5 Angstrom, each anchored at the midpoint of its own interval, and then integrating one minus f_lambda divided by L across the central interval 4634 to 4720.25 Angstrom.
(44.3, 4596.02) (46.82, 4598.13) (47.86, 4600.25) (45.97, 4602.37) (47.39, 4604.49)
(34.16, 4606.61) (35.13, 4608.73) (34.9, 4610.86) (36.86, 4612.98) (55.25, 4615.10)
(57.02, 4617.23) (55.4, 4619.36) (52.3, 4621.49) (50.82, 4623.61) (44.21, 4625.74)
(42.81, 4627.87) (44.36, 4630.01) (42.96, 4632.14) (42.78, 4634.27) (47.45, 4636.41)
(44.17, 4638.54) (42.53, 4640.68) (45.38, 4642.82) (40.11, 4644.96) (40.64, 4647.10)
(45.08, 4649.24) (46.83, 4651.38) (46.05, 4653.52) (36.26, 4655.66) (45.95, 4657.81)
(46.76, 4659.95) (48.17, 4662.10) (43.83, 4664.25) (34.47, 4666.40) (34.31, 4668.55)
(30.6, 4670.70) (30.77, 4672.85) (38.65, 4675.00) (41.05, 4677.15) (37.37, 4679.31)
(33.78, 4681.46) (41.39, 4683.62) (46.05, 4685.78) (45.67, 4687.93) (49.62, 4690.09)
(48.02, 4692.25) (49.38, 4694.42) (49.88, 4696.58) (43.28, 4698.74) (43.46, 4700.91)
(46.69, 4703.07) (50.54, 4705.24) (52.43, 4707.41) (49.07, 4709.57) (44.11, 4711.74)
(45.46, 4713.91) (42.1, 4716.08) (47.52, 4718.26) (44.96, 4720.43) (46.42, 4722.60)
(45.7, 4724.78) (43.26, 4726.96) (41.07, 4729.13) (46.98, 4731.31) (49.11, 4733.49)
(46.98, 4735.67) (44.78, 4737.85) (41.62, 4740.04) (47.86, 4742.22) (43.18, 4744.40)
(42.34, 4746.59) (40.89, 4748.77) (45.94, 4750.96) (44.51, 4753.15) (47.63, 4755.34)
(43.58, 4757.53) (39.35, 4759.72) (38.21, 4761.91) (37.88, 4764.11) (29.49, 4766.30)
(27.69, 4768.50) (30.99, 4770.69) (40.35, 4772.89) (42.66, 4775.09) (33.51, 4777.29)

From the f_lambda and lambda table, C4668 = 5.9 Angstrom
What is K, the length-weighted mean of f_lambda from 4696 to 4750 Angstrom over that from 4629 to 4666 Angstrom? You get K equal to 1.0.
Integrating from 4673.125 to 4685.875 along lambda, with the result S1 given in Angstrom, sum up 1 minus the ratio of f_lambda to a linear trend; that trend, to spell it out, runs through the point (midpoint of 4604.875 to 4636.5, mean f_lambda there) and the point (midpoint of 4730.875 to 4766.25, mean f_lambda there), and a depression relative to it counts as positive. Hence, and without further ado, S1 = 1.6 Angstrom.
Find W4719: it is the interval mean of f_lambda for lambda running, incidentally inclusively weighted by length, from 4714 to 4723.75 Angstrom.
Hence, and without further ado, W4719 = 45.3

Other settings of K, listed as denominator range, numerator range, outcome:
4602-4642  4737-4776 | 0.90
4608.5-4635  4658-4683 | 0.83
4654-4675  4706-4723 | 1.19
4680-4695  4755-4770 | 0.83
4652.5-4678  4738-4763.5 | 1.09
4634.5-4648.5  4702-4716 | 1.10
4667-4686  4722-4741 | 1.23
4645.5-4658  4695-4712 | 1.10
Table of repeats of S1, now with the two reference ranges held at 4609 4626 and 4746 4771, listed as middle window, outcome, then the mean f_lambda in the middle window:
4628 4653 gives 1.4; 43.8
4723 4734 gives -1.1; 45.1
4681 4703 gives -1.1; 45.4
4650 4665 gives 0.2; 44.9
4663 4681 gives 3.3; 36.4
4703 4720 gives -2.0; 47.2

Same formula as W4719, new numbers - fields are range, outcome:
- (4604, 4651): 44.6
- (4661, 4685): 37.8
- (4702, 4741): 46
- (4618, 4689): 42.7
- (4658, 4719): 43.4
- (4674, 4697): 43.6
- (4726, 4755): 44.6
